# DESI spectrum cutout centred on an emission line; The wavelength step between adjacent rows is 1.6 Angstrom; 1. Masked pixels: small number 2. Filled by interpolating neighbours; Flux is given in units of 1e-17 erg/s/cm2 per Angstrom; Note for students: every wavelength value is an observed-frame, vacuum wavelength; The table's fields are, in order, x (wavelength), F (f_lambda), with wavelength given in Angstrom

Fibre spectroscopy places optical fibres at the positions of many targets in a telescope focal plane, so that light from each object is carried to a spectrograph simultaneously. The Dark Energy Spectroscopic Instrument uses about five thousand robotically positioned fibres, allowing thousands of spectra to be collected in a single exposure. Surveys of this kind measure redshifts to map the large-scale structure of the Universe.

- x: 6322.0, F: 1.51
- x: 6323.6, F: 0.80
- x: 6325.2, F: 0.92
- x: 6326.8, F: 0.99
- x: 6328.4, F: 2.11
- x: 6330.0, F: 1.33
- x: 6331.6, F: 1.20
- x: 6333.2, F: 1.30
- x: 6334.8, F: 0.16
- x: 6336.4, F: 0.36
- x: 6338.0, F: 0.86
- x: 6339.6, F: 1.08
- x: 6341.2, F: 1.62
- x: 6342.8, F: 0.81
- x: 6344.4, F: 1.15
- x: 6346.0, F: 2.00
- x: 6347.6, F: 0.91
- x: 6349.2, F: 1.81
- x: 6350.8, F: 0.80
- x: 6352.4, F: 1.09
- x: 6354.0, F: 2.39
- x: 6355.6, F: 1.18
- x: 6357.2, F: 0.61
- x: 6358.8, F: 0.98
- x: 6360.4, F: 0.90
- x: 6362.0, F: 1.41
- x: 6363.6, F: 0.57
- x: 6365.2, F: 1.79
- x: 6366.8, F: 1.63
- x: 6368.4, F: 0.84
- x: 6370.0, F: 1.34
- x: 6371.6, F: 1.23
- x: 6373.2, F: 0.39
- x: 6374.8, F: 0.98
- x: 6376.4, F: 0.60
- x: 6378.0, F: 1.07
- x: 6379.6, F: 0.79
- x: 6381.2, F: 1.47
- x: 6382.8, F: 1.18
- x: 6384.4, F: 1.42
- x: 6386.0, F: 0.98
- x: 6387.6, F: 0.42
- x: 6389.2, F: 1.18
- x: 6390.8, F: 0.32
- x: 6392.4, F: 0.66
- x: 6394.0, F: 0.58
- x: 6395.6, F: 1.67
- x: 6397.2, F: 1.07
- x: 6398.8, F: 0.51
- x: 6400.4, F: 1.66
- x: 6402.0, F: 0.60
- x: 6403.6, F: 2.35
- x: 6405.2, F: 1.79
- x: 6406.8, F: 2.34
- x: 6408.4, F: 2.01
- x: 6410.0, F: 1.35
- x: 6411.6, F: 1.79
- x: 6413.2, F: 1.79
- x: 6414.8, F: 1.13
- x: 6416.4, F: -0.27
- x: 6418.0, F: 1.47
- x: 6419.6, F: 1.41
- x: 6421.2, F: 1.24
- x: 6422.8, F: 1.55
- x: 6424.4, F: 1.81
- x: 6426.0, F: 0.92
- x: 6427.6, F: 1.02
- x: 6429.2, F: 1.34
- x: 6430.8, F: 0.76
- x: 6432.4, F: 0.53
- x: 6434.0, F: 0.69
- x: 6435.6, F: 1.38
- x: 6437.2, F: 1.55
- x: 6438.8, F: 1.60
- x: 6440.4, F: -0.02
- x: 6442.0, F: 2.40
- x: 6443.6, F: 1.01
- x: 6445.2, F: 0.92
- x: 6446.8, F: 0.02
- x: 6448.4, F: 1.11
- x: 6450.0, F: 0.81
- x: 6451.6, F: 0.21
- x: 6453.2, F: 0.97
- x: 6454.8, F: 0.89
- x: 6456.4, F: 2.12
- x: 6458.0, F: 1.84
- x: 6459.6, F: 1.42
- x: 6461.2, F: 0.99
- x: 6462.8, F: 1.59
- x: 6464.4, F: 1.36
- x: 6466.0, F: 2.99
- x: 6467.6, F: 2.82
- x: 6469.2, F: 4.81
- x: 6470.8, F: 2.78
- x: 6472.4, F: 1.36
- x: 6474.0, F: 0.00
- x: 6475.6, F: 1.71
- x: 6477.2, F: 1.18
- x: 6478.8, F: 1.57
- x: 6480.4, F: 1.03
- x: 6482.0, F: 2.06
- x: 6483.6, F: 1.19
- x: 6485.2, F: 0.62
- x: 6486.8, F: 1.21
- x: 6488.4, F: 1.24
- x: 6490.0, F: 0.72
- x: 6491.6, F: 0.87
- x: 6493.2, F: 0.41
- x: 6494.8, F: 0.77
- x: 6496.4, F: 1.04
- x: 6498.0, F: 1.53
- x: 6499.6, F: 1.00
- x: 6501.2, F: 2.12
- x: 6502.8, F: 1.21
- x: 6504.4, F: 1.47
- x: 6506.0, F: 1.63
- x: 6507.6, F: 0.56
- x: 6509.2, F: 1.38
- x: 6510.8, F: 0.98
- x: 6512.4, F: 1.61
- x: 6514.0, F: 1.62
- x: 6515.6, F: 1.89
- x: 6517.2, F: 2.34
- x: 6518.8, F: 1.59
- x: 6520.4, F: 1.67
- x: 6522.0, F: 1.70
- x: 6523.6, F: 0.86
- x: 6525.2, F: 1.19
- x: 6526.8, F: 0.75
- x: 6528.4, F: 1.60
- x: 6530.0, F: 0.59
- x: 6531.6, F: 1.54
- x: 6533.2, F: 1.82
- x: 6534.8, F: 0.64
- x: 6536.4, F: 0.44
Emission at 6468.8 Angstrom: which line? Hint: [O III] 5007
